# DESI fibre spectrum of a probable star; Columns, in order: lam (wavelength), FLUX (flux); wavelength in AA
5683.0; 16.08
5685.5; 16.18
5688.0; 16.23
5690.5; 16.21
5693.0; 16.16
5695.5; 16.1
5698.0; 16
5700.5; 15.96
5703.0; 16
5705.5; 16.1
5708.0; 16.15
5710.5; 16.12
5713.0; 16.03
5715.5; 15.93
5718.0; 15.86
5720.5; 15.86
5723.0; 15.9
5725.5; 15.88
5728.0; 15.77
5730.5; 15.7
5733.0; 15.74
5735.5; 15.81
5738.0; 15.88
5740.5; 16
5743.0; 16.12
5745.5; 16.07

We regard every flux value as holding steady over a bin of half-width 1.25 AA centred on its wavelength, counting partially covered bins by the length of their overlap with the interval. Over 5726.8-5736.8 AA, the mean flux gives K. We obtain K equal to 15.8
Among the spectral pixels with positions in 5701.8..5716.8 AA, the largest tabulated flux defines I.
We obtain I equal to 16.15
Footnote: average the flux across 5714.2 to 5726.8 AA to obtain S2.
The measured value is 15.9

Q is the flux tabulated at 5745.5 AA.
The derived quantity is 16.07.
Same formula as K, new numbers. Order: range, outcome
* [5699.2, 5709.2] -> 16.1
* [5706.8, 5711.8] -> 16.1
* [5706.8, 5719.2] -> 16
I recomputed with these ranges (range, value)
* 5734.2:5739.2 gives 15.88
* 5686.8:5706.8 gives 16.23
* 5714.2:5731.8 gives 15.93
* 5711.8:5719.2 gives 16.03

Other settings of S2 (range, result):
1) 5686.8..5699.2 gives 16.1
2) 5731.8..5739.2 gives 15.8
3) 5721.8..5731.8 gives 15.8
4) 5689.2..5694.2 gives 16.2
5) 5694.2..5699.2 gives 16.1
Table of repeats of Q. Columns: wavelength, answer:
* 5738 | 15.88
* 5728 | 15.77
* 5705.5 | 16.1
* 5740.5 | 16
